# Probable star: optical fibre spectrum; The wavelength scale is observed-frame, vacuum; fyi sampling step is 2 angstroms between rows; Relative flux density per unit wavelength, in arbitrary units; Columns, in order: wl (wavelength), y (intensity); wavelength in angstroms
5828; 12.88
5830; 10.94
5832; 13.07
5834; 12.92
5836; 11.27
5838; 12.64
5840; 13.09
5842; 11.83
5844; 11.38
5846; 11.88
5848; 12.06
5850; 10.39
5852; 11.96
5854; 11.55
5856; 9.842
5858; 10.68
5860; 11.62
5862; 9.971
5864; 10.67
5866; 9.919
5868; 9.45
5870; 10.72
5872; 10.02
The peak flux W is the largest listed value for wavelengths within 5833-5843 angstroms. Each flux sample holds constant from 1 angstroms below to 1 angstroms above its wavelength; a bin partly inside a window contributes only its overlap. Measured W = 13.09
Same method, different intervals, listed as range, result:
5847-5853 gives 12.06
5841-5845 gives 11.83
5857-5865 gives 11.62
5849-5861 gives 11.96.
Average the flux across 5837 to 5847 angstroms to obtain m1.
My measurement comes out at 12.2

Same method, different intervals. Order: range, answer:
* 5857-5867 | 10.6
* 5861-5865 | 10.3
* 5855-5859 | 10.3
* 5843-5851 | 11.4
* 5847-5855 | 11.5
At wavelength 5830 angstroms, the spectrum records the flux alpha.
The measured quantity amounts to 10.94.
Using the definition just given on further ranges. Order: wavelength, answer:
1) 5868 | 9.45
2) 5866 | 9.919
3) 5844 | 11.38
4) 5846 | 11.88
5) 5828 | 12.88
